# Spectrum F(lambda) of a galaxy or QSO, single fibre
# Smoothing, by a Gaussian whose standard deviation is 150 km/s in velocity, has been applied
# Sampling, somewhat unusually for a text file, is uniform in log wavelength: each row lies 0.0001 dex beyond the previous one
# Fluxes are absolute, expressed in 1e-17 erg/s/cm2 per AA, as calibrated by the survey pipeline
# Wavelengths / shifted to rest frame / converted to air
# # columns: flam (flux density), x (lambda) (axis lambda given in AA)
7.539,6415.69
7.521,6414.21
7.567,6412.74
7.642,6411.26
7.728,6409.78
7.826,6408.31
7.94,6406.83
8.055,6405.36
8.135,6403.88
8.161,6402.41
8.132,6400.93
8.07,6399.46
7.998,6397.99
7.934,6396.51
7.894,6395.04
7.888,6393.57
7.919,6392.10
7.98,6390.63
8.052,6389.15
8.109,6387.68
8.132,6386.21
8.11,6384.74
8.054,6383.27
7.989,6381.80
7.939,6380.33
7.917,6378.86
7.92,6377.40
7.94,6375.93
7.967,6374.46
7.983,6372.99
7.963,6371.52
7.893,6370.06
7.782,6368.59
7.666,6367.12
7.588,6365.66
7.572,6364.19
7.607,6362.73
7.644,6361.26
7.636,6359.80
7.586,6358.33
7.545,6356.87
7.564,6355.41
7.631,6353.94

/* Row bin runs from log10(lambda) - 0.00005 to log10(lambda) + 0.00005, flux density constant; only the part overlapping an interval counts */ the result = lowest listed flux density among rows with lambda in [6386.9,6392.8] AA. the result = 7.919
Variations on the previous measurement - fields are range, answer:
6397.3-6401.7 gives 7.998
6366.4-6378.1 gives 7.666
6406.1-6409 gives 7.826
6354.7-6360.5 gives 7.545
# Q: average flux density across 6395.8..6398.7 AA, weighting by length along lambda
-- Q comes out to 7.95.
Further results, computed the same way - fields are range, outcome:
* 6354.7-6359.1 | 7.57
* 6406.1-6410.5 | 7.83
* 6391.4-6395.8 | 7.91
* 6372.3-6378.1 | 7.94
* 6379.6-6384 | 7.99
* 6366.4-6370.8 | 7.78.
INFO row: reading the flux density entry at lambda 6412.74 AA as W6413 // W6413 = 7.567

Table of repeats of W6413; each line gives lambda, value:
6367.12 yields 7.666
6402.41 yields 8.161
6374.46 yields 7.967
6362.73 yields 7.607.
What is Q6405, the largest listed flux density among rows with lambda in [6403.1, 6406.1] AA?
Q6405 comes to 8.135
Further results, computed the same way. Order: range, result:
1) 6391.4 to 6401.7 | 8.132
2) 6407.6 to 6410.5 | 7.826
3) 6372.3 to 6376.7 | 7.983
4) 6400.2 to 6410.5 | 8.161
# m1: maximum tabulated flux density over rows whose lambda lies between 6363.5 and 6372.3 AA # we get 7.963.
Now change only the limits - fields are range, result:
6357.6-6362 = 7.644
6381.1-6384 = 8.054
